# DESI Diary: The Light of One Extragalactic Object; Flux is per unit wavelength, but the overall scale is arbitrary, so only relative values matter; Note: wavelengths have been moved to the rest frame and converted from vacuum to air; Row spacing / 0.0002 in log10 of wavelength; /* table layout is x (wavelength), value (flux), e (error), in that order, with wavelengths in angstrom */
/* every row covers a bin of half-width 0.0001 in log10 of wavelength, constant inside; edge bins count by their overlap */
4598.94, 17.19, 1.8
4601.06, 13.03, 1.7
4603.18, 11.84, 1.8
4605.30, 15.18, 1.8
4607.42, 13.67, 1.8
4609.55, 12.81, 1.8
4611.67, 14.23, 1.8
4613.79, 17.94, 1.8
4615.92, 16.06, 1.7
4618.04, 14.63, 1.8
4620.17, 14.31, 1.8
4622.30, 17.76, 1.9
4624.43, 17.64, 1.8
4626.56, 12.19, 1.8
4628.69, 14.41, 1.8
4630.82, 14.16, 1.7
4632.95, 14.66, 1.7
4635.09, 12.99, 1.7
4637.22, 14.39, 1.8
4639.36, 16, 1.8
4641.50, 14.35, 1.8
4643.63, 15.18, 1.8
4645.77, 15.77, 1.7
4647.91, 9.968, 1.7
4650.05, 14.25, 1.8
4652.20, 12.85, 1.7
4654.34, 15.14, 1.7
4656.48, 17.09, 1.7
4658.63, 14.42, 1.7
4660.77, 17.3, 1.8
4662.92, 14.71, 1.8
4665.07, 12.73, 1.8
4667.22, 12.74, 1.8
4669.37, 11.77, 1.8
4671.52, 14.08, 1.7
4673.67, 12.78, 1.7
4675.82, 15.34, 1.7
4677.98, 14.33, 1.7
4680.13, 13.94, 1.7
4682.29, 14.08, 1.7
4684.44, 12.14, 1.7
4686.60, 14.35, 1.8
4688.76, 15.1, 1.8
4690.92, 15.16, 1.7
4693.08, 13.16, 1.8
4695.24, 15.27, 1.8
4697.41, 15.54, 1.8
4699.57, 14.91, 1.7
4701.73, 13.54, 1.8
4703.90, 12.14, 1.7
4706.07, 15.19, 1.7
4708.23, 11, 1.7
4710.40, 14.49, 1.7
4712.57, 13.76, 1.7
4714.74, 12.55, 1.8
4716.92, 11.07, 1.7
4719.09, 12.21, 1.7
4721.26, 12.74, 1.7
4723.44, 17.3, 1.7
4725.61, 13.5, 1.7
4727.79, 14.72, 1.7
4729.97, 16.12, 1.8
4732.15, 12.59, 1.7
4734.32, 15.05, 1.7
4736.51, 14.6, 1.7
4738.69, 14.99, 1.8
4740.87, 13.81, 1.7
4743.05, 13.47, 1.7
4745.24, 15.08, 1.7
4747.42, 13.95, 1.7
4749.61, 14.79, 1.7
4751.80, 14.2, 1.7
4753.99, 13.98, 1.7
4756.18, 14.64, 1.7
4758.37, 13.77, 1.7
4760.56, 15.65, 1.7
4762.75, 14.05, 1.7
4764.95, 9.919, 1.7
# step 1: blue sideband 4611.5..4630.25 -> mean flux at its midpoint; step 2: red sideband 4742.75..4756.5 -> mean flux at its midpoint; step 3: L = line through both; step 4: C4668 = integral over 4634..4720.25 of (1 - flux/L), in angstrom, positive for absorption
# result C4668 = 6.0 angstrom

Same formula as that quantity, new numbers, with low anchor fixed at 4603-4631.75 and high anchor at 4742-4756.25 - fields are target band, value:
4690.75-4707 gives 0.21 angstrom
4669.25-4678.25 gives 0.50 angstrom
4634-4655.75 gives 0.90 angstrom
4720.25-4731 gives -0.38 angstrom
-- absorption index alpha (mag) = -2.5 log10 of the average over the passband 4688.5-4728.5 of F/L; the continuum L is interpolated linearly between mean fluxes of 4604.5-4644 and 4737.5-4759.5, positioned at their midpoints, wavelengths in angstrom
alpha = 0.05 mag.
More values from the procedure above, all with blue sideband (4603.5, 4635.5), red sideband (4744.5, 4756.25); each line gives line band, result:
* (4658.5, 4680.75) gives 0.050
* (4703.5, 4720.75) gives 0.135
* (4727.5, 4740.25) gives -0.014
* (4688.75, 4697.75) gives -0.013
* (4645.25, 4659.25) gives 0.043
